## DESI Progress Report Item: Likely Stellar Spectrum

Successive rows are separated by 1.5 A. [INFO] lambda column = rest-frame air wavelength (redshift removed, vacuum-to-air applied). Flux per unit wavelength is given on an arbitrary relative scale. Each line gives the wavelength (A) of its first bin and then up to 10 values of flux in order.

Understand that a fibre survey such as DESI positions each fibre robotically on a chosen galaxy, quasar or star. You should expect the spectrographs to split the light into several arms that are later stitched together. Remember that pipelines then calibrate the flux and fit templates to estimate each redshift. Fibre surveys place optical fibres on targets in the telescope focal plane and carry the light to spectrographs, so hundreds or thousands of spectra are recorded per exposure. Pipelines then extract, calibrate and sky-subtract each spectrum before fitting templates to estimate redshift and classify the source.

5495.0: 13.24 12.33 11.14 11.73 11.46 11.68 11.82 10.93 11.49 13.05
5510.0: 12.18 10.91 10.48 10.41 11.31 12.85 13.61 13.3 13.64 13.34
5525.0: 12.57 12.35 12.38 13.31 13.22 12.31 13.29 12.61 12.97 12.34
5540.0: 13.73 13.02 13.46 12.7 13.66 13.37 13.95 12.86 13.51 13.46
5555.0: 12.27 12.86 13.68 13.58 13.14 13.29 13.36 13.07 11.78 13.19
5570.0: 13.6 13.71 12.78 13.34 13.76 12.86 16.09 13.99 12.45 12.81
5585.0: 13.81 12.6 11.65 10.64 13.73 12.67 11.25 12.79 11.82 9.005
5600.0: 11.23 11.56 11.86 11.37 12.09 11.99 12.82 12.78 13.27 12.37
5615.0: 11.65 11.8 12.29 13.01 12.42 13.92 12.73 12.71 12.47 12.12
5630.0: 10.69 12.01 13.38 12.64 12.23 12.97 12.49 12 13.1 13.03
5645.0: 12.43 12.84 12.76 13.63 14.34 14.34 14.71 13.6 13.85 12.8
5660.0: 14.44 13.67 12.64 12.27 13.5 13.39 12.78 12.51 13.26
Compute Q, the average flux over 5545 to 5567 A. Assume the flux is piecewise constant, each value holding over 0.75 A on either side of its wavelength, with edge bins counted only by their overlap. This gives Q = 13.2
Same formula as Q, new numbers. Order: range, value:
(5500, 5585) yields 12.8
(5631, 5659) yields 13.1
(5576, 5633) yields 12.4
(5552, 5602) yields 12.8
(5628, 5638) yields 12.3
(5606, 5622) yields 12.4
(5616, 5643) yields 12.5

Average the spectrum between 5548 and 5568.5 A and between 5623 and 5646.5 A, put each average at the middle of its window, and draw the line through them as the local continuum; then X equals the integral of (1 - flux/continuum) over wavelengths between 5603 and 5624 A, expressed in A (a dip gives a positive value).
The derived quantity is 0.4 A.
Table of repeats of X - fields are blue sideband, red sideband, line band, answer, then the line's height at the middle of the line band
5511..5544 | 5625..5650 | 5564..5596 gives -1.0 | 12.6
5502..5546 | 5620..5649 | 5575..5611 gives 0.4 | 12.5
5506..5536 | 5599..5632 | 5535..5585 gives -3.8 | 12.3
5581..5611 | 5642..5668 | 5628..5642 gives 0.7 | 13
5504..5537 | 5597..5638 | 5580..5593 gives -0.5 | 12.2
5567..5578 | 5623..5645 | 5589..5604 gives 1.5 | 12.9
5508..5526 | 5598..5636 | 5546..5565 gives -1.6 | 12.3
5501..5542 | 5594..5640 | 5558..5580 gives -2.0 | 12.3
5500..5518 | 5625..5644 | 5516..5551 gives -4.0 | 11.7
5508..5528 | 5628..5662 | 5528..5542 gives -0.6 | 12.4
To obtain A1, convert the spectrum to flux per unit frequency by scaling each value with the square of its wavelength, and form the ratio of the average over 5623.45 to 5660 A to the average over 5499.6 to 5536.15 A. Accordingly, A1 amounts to 1.10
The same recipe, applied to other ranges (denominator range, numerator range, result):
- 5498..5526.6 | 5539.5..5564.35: 1.12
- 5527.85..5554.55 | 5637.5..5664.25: 1.05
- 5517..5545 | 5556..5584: 1.04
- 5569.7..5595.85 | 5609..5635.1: 0.97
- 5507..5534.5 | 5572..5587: 1.11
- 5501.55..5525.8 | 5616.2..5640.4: 1.08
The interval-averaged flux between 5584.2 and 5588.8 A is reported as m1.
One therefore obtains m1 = 12.7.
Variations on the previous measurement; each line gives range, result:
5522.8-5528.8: 12.7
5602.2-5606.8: 11.8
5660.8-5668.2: 13.1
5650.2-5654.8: 14.4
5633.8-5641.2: 12.5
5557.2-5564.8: 13.4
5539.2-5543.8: 13.4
